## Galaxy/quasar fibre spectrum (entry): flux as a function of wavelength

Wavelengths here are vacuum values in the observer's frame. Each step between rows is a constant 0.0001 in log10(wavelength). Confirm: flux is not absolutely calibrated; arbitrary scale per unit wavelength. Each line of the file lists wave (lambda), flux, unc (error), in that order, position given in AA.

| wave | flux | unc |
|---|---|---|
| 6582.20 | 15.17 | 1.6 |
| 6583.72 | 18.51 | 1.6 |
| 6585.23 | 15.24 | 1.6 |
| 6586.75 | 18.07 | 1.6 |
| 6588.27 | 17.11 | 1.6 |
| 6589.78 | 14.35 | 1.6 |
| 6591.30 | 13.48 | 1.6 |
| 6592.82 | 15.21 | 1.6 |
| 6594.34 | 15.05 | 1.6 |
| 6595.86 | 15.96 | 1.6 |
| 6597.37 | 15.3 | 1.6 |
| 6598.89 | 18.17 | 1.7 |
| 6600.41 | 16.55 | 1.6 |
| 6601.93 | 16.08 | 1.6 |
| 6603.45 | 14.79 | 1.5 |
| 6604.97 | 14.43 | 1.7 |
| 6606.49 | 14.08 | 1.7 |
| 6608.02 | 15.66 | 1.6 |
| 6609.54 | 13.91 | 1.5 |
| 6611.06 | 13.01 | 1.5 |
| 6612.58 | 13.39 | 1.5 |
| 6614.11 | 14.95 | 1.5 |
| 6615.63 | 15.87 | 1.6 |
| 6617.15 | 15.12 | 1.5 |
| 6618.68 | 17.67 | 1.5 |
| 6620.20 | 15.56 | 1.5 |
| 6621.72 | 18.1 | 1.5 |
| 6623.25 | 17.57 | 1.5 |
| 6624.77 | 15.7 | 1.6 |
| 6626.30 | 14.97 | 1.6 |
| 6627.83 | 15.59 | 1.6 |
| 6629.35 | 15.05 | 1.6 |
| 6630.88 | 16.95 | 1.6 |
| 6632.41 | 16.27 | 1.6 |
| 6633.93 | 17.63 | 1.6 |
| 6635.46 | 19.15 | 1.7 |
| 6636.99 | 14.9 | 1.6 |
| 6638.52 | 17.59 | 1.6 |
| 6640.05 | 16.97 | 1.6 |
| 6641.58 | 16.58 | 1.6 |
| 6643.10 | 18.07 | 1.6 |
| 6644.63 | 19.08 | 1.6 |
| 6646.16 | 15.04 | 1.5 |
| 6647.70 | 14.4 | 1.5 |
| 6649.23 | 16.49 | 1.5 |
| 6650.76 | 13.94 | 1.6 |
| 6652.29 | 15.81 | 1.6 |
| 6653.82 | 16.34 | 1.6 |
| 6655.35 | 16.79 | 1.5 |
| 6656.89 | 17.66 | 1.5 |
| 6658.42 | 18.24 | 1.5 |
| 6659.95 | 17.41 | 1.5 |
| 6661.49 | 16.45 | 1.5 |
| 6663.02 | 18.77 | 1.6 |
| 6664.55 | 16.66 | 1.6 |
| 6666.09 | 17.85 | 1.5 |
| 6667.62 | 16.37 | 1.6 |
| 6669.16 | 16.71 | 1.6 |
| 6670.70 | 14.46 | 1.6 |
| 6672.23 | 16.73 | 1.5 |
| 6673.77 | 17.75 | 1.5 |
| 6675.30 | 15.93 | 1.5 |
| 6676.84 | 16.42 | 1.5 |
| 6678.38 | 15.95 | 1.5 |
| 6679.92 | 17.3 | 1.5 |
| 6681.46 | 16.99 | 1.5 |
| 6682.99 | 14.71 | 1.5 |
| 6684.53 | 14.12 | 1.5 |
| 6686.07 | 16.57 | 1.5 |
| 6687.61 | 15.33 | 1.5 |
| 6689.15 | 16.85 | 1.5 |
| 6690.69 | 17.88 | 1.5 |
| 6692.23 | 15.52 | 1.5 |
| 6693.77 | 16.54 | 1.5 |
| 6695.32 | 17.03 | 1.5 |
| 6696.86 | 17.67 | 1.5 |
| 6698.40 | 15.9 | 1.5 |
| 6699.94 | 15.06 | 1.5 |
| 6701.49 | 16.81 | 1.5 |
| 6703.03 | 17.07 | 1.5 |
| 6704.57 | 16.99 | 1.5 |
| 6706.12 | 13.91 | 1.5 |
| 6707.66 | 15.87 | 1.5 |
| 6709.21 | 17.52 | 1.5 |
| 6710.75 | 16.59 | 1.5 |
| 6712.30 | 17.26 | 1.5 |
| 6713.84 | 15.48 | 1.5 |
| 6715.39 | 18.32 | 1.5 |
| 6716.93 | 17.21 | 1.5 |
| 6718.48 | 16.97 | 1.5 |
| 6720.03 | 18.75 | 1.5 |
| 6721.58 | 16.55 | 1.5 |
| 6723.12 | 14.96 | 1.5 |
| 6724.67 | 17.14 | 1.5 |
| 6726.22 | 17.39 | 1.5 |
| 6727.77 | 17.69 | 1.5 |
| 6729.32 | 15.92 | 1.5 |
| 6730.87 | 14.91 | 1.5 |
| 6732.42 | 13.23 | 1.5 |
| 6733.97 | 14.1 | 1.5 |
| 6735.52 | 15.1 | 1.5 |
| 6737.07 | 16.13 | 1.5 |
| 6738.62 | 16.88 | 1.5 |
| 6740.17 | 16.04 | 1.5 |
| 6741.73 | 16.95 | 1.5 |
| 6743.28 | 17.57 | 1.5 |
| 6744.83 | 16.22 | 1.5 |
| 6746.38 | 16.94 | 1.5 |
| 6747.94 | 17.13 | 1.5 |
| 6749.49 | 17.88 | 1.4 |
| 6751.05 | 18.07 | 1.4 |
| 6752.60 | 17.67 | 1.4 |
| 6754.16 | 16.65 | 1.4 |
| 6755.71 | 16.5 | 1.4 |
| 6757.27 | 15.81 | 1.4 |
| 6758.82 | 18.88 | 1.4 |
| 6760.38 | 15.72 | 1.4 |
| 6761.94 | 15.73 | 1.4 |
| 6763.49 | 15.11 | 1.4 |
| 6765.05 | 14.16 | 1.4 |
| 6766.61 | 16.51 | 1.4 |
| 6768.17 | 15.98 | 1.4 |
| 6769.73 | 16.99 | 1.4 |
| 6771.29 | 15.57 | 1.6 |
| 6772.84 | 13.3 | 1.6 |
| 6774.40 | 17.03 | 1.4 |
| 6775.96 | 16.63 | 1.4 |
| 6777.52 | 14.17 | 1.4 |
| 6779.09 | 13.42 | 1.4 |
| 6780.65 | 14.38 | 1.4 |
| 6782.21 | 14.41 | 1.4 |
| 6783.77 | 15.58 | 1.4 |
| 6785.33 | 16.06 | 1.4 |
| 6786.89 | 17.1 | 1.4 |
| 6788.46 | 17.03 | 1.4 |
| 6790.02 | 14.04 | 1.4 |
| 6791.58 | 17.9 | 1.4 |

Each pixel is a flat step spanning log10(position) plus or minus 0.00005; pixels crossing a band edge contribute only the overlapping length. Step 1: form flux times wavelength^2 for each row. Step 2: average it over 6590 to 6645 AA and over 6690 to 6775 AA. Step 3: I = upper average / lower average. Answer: 1.07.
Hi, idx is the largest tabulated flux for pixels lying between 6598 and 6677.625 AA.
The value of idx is 19.15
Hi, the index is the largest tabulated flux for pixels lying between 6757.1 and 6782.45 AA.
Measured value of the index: 18.88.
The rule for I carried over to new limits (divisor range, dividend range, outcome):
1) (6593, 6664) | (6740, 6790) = 1.04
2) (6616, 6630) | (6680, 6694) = 1.02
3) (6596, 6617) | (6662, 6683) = 1.13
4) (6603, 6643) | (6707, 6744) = 1.07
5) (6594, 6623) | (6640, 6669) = 1.10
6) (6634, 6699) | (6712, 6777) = 1.01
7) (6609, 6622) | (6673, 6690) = 1.09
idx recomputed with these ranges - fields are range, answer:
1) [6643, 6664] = 19.08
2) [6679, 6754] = 18.75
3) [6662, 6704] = 18.77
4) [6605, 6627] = 18.1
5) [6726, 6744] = 17.69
